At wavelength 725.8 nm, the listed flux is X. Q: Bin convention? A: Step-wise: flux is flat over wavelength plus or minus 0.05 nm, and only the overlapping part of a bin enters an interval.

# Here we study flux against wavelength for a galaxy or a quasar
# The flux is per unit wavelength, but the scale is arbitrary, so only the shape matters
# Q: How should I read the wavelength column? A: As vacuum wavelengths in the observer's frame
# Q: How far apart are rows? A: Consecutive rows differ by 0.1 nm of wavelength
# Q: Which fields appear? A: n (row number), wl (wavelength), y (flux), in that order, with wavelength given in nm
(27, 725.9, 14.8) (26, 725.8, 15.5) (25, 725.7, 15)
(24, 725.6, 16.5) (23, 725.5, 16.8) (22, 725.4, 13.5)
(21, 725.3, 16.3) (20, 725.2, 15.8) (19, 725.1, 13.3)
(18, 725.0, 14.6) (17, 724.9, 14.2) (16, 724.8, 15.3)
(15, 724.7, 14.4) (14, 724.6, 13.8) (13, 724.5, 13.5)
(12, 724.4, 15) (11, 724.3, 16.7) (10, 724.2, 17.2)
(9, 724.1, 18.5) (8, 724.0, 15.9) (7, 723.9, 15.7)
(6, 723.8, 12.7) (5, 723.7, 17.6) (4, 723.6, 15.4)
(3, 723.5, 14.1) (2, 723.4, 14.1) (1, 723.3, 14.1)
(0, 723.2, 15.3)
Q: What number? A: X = 15.5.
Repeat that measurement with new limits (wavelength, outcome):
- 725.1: 13.3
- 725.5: 16.8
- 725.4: 13.5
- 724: 15.9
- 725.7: 15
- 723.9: 15.7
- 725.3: 16.3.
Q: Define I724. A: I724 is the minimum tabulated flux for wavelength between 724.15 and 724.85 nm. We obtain 13.5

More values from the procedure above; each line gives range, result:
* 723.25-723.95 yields 12.7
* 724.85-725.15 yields 13.3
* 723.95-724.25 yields 15.9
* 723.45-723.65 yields 14.1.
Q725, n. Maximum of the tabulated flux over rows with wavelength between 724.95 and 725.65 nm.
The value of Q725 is 16.8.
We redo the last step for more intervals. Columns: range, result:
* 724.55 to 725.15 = 15.3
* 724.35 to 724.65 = 15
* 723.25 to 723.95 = 17.6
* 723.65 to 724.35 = 18.5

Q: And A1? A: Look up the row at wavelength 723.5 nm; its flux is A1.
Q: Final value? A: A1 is 14.1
